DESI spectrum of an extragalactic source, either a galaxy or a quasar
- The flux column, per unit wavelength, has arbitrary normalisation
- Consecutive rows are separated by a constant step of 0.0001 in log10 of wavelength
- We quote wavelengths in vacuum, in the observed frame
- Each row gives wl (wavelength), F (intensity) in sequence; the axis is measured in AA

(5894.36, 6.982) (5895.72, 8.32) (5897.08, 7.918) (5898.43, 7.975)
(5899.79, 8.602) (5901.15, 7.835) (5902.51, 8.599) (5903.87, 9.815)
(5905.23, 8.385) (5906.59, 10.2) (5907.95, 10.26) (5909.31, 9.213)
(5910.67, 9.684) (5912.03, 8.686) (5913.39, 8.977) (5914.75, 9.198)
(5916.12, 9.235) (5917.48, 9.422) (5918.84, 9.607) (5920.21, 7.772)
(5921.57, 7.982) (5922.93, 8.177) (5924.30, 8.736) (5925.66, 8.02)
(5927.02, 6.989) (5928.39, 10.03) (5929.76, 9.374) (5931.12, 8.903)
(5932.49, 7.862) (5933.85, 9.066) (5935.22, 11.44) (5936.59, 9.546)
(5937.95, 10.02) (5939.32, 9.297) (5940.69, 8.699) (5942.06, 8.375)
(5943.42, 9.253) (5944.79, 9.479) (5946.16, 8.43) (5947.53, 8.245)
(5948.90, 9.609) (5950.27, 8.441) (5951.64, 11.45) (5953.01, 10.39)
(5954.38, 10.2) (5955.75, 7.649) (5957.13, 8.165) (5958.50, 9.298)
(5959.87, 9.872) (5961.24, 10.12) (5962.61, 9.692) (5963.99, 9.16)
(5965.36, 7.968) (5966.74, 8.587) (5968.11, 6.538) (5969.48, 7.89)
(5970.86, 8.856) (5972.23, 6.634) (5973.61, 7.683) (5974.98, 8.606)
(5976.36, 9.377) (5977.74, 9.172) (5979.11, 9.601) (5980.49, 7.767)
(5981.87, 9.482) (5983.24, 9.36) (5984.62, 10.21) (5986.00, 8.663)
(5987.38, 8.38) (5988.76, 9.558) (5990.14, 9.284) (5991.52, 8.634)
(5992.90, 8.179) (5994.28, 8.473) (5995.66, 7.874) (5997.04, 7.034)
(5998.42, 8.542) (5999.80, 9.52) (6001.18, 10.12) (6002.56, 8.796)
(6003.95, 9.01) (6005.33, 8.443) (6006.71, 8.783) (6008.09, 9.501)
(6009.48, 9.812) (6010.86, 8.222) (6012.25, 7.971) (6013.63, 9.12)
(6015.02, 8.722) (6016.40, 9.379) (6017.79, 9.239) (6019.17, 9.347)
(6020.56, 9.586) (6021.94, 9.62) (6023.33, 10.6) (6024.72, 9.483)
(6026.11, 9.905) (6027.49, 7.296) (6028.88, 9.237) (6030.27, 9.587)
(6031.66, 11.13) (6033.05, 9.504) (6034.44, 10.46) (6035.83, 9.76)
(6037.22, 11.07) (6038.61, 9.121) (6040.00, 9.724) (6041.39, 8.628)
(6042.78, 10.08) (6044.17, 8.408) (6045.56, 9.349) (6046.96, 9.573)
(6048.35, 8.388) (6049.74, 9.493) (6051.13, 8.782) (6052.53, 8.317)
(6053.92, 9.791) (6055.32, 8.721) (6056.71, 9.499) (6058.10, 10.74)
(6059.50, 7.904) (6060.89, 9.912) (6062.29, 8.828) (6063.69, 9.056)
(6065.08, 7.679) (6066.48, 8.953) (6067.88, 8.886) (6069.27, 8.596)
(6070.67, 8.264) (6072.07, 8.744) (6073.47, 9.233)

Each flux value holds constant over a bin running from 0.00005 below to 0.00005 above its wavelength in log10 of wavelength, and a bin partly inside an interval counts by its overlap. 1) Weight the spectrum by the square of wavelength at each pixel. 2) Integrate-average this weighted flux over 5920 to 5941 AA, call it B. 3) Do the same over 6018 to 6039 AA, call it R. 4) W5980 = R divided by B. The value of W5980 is 1.13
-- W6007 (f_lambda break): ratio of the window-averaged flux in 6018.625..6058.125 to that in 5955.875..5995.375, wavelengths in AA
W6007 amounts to 1.08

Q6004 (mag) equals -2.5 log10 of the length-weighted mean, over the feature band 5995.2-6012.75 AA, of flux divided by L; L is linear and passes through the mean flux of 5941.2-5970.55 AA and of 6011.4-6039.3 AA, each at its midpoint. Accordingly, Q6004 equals 0.070 mag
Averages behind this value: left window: 8.99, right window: 9.5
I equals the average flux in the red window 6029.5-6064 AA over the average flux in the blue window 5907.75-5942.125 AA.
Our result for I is 1.05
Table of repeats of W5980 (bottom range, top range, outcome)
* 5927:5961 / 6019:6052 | 1.06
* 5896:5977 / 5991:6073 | 1.06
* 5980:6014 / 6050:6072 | 1.03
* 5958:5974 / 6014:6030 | 1.11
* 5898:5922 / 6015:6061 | 1.09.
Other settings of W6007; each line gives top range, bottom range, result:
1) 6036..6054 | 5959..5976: 1.09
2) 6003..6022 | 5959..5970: 1.03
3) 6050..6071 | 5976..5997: 1.01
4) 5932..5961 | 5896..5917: 1.04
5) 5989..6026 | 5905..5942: 0.99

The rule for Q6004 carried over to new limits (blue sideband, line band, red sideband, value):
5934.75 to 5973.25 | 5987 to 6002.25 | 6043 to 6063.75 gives 0.04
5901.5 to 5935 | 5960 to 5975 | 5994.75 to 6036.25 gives 0.08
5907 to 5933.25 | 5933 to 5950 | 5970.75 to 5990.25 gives -0.05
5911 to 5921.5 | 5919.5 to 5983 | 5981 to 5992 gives 0.02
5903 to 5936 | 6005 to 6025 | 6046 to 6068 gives -0.02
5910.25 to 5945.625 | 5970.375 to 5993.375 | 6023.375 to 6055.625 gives 0.05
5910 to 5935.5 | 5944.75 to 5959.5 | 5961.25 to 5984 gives -0.06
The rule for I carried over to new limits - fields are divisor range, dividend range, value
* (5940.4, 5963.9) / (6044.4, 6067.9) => 0.98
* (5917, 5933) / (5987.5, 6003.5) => 1.02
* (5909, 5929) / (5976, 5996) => 1.02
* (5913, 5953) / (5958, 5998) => 0.96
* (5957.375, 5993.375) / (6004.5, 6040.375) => 1.07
